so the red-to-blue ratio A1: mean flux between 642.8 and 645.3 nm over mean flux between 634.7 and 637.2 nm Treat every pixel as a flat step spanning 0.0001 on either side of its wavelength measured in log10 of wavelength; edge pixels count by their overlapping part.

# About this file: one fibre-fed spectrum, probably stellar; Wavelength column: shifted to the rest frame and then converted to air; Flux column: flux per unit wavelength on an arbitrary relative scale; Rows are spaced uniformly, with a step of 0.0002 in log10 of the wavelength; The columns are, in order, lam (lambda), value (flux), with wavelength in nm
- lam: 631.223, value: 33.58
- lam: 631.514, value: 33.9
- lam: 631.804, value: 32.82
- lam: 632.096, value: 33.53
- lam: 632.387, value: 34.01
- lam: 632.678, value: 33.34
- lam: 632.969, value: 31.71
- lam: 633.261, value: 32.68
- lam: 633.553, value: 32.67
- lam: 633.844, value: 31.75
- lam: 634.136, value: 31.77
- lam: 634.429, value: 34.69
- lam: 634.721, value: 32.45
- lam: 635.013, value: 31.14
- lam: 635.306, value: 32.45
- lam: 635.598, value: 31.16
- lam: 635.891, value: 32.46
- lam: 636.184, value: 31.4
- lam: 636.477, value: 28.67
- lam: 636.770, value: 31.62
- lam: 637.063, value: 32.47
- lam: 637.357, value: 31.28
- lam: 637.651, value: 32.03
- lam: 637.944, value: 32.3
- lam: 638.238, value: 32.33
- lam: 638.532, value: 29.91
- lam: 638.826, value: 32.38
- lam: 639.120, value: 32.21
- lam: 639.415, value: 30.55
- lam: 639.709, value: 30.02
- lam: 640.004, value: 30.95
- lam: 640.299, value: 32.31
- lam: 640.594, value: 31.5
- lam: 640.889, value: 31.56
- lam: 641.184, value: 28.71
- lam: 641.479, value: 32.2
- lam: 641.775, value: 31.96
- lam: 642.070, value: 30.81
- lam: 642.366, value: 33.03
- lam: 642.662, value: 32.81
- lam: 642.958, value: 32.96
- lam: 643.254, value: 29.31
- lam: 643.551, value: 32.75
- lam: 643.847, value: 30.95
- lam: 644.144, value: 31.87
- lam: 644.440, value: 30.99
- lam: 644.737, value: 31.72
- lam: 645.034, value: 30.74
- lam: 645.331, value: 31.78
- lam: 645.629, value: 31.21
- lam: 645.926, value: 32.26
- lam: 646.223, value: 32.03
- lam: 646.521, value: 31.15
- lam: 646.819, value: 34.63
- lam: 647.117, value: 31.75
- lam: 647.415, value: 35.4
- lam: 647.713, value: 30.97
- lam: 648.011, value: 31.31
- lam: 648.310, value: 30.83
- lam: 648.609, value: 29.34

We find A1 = 1.00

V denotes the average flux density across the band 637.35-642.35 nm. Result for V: 31.4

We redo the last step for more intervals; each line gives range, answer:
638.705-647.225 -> 31.6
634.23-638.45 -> 31.9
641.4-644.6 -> 31.8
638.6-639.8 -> 31.3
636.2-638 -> 31.4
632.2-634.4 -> 32.7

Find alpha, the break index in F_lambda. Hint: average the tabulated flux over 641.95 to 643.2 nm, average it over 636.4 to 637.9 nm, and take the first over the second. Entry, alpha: 1.03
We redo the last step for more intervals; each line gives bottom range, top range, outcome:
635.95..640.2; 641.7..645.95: 1.01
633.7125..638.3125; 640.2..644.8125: 0.99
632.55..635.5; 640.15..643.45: 0.97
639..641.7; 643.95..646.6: 1.01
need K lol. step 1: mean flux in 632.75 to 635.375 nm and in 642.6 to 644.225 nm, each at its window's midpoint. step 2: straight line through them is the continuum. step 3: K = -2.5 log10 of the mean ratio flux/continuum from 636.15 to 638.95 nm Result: 0.02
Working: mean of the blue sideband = 32.4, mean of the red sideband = 31.7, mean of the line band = 31.4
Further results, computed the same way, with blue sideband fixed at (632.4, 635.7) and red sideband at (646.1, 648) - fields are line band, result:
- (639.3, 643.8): 0.04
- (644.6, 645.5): 0.04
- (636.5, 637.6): 0.03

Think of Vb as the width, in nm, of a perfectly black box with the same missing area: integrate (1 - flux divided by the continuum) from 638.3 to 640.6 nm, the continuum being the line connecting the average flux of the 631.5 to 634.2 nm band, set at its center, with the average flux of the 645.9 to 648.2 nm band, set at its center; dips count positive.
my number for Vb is 0.097 nm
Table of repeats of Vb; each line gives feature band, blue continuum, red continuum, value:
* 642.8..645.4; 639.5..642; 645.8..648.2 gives 0.03 nm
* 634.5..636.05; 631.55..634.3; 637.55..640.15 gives 0.01 nm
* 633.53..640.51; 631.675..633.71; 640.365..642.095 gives 0.08 nm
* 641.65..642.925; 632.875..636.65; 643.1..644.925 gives -0.03 nm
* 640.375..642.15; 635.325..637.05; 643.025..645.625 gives 0.01 nm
